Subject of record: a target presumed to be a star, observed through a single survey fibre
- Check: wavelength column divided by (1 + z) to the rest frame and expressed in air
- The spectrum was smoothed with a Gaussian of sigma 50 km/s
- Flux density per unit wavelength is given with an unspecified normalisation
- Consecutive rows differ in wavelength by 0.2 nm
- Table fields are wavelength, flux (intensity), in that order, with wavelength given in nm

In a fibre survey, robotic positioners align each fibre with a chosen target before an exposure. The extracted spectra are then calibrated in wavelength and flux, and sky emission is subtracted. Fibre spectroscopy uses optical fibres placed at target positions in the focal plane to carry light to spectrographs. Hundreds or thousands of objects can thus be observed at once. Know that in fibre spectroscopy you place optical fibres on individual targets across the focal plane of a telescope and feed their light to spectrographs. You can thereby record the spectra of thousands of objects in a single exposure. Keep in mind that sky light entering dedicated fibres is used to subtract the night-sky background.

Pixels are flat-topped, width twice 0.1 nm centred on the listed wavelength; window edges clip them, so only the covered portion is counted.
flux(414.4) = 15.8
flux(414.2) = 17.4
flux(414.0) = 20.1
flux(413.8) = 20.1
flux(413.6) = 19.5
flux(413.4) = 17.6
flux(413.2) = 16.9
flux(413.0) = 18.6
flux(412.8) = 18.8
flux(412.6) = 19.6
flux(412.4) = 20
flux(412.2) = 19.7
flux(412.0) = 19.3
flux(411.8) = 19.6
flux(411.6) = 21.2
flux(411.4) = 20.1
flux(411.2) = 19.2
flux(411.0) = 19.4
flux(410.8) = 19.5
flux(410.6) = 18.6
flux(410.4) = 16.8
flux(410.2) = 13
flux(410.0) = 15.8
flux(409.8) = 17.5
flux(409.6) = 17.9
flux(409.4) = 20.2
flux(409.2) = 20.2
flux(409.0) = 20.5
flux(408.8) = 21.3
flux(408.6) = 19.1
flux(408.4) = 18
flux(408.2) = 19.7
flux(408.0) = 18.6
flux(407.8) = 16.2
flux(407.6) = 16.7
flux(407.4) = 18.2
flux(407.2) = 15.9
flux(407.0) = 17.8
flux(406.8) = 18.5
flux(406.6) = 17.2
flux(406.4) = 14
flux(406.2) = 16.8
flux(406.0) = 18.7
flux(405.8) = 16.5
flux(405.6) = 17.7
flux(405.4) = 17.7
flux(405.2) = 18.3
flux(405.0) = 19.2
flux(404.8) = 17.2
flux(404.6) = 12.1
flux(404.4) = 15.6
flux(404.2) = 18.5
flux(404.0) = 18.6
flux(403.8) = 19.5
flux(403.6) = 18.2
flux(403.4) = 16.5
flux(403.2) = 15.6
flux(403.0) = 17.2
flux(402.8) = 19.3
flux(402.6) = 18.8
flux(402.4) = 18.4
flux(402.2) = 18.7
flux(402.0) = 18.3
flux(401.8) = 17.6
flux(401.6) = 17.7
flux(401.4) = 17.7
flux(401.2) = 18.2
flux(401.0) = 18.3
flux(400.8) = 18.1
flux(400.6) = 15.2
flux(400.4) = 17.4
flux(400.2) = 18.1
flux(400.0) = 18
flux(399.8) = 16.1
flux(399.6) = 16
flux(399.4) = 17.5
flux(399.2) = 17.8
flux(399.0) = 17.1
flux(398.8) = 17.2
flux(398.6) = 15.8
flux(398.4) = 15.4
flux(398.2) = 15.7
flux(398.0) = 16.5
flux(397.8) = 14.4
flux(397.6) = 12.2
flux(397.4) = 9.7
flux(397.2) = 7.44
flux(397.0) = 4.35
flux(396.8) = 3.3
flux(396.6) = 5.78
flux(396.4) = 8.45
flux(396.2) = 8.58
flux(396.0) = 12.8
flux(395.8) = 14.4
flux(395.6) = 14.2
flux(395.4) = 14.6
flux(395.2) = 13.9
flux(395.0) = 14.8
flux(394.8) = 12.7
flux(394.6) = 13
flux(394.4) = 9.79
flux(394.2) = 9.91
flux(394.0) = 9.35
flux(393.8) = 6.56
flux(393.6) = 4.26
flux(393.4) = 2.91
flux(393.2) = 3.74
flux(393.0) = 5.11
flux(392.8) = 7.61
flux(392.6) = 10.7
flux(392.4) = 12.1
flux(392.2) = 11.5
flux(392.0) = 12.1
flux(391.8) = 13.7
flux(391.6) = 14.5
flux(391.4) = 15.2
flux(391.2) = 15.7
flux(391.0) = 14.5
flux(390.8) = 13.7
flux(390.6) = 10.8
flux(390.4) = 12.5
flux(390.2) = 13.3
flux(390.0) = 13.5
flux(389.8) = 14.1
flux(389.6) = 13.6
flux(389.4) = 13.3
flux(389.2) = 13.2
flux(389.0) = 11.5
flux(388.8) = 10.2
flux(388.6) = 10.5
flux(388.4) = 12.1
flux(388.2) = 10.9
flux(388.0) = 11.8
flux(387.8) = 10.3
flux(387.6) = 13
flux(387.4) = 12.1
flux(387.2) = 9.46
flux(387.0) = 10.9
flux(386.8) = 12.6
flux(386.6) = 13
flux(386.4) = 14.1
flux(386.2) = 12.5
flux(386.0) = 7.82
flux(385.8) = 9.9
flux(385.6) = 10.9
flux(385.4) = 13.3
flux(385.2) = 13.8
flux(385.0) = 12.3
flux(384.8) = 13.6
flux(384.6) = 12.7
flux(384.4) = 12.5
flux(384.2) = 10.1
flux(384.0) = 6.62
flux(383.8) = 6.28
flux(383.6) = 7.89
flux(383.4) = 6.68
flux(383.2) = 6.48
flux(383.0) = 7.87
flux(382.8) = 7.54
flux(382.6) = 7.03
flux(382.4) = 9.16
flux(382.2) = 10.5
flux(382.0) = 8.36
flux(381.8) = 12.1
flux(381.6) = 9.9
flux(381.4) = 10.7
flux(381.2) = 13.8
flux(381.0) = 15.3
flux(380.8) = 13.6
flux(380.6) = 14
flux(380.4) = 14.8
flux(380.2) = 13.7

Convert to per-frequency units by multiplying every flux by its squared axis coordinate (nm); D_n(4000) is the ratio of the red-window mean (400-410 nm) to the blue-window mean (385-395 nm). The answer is 1.69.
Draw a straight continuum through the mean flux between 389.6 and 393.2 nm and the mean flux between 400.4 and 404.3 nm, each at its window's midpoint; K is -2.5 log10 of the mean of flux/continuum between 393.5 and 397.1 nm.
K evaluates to 0.37 mag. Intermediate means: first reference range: 12.2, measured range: 10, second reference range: 17.9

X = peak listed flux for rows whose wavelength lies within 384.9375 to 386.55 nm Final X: 14.1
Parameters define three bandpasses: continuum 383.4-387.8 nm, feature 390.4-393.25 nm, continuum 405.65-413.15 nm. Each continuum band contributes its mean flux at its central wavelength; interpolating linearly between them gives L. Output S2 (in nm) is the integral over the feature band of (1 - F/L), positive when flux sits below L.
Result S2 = 0.277 nm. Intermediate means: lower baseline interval 11.1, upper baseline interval 18.3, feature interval 11.7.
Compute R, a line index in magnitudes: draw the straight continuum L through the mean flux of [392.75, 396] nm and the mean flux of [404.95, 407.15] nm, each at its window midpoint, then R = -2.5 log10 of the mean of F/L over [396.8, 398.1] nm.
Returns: 0.18 mag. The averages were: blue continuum 9.93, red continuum 17.4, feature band 10.2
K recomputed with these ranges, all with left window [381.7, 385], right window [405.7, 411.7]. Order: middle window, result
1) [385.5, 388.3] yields -0.09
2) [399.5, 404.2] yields -0.13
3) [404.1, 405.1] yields 0.01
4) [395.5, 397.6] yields 0.46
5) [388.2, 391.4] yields -0.12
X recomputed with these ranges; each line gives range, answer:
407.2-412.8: 21.3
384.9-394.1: 15.7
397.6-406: 19.5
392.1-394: 12.1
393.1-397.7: 14.8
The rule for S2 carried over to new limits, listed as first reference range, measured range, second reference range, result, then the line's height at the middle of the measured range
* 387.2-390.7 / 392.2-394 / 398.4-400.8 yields 0.887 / 14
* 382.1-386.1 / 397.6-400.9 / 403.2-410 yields -0.301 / 15.1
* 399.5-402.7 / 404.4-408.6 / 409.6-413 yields 0.211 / 18.2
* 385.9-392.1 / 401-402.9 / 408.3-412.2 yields -0.228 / 16.3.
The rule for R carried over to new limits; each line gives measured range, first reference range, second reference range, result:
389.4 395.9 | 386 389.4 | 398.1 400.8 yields 0.19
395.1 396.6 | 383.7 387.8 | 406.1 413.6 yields 0.19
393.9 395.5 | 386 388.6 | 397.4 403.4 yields 0.19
